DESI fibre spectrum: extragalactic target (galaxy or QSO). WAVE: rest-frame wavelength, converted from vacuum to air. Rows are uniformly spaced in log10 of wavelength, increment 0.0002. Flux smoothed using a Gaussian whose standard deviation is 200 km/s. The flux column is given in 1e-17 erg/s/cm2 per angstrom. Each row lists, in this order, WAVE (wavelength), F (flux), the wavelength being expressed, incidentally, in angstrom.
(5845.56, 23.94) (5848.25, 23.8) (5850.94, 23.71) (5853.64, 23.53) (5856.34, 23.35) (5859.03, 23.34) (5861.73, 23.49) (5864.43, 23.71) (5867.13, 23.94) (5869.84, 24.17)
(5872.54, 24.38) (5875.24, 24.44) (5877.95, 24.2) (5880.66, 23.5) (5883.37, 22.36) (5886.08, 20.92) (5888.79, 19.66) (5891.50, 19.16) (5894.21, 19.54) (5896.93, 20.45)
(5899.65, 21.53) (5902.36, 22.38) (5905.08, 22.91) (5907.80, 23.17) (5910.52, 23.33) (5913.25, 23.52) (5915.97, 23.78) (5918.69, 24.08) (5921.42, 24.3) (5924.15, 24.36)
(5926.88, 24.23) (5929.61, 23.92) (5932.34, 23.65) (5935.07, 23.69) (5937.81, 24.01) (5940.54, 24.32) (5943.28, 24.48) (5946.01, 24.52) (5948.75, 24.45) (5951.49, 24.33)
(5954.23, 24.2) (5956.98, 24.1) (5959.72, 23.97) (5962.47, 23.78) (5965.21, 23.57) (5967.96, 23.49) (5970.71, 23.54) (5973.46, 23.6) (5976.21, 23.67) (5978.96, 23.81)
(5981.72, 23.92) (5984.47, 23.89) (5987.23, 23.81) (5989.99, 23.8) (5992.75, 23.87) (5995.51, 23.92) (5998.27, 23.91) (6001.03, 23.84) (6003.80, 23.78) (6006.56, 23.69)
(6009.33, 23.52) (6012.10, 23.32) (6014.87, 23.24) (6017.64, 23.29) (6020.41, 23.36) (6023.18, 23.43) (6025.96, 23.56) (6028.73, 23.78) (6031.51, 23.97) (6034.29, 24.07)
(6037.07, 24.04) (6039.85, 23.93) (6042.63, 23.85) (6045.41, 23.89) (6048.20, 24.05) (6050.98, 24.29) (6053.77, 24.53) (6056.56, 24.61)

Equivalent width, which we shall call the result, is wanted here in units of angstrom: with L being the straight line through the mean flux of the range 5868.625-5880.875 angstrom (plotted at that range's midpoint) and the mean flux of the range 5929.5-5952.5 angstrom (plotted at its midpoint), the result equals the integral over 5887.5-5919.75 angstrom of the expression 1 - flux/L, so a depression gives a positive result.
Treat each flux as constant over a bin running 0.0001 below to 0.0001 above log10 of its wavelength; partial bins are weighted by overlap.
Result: 3.0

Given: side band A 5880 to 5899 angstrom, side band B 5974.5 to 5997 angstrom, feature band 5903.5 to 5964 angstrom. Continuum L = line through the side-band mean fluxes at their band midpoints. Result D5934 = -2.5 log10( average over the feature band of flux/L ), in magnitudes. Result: -0.09 mag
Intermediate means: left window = 20.7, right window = 23.8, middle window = 24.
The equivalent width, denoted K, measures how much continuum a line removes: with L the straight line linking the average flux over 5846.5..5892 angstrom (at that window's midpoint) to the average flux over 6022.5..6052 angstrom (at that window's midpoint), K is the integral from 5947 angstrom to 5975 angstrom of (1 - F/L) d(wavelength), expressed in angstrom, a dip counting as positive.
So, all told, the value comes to -0.4 angstrom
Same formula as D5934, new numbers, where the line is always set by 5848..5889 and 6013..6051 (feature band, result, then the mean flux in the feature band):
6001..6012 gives 0.00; 23.6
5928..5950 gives -0.03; 24.1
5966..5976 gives 0.00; 23.6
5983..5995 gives -0.01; 23.8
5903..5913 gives 0.02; 23.1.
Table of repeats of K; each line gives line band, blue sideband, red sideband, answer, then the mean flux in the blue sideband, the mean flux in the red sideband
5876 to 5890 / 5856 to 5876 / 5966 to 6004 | 0.9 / 23.9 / 23.8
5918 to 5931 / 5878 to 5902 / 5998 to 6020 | -1.4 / 21.1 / 23.5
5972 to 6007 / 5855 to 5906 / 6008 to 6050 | -0.7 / 22.5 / 23.7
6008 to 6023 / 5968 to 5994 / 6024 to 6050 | 0.3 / 23.7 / 23.9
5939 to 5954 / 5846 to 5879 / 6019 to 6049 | -0.4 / 23.8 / 23.8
